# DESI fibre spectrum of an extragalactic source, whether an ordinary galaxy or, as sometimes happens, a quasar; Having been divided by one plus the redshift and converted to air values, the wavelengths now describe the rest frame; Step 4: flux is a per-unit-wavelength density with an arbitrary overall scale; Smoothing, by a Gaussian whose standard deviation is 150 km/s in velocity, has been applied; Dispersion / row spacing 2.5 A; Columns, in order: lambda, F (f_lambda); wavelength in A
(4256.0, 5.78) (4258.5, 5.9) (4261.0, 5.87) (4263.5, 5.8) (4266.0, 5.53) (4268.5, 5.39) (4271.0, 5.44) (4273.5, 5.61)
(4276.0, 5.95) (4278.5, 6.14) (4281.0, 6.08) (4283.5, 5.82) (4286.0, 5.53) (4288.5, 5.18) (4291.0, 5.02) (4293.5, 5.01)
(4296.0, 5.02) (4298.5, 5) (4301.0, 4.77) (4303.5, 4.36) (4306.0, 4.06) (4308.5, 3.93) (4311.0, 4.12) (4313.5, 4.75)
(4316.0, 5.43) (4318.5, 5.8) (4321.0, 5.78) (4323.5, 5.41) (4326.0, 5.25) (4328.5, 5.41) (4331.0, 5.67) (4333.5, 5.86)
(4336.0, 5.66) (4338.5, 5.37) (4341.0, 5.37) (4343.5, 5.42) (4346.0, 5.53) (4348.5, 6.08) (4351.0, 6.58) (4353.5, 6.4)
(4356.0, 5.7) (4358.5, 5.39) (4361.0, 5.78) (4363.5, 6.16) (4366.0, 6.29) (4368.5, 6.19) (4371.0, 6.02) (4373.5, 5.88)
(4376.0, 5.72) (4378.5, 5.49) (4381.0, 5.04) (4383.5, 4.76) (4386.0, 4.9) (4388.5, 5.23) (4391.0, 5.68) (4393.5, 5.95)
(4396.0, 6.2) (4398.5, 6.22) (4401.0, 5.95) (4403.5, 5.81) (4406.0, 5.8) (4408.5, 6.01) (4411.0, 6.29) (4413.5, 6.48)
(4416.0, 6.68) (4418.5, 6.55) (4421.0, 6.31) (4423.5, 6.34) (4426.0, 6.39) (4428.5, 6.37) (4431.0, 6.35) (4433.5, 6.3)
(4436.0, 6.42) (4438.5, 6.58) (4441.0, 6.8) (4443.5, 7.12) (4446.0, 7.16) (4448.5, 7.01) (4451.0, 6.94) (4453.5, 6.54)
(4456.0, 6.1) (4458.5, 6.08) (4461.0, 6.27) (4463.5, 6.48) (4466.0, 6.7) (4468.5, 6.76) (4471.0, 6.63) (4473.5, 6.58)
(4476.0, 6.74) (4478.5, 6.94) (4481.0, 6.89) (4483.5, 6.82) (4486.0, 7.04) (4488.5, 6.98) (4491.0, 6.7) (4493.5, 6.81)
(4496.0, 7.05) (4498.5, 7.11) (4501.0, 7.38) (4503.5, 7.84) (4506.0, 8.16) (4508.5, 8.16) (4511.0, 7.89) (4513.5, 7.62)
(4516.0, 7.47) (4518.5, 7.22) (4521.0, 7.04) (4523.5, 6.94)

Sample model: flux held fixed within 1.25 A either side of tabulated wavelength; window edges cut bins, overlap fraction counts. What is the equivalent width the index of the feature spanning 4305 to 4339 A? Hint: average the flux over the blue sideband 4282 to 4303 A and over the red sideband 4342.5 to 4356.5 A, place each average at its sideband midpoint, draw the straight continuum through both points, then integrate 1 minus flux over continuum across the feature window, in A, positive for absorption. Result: 2.5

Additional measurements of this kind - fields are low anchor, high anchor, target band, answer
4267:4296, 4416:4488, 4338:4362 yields 0.8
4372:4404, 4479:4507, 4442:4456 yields -0.8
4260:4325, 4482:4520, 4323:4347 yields 0.8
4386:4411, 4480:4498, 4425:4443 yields -0.6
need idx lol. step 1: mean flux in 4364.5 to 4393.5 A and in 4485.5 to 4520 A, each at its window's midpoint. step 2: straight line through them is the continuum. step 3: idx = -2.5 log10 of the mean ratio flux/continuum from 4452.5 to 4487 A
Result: 0.05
